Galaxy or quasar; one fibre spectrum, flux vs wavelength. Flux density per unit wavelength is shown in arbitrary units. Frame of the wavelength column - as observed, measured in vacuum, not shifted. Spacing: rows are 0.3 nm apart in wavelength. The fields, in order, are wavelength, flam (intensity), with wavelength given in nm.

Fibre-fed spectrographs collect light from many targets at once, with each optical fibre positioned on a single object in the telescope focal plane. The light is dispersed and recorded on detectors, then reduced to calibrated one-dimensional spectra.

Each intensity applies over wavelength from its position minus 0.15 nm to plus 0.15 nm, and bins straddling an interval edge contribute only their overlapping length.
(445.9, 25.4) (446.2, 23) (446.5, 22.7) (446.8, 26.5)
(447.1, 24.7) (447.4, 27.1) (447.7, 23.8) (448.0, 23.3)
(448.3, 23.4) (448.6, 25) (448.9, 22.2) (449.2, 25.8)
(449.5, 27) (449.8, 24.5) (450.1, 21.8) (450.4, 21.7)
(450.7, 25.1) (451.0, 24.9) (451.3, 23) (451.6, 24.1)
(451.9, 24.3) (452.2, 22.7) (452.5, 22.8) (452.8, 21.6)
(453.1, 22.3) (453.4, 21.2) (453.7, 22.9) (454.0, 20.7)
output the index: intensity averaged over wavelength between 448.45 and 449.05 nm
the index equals 23.6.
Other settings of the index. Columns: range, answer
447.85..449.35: 23.9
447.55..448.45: 23.5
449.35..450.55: 23.8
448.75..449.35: 24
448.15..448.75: 24.2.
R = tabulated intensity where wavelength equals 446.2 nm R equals 23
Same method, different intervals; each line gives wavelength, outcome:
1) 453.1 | 22.3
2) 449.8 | 24.5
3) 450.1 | 21.8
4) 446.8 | 26.5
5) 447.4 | 27.1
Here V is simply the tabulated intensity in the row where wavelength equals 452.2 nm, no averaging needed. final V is 22.7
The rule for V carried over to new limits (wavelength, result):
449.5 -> 27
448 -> 23.3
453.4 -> 21.2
